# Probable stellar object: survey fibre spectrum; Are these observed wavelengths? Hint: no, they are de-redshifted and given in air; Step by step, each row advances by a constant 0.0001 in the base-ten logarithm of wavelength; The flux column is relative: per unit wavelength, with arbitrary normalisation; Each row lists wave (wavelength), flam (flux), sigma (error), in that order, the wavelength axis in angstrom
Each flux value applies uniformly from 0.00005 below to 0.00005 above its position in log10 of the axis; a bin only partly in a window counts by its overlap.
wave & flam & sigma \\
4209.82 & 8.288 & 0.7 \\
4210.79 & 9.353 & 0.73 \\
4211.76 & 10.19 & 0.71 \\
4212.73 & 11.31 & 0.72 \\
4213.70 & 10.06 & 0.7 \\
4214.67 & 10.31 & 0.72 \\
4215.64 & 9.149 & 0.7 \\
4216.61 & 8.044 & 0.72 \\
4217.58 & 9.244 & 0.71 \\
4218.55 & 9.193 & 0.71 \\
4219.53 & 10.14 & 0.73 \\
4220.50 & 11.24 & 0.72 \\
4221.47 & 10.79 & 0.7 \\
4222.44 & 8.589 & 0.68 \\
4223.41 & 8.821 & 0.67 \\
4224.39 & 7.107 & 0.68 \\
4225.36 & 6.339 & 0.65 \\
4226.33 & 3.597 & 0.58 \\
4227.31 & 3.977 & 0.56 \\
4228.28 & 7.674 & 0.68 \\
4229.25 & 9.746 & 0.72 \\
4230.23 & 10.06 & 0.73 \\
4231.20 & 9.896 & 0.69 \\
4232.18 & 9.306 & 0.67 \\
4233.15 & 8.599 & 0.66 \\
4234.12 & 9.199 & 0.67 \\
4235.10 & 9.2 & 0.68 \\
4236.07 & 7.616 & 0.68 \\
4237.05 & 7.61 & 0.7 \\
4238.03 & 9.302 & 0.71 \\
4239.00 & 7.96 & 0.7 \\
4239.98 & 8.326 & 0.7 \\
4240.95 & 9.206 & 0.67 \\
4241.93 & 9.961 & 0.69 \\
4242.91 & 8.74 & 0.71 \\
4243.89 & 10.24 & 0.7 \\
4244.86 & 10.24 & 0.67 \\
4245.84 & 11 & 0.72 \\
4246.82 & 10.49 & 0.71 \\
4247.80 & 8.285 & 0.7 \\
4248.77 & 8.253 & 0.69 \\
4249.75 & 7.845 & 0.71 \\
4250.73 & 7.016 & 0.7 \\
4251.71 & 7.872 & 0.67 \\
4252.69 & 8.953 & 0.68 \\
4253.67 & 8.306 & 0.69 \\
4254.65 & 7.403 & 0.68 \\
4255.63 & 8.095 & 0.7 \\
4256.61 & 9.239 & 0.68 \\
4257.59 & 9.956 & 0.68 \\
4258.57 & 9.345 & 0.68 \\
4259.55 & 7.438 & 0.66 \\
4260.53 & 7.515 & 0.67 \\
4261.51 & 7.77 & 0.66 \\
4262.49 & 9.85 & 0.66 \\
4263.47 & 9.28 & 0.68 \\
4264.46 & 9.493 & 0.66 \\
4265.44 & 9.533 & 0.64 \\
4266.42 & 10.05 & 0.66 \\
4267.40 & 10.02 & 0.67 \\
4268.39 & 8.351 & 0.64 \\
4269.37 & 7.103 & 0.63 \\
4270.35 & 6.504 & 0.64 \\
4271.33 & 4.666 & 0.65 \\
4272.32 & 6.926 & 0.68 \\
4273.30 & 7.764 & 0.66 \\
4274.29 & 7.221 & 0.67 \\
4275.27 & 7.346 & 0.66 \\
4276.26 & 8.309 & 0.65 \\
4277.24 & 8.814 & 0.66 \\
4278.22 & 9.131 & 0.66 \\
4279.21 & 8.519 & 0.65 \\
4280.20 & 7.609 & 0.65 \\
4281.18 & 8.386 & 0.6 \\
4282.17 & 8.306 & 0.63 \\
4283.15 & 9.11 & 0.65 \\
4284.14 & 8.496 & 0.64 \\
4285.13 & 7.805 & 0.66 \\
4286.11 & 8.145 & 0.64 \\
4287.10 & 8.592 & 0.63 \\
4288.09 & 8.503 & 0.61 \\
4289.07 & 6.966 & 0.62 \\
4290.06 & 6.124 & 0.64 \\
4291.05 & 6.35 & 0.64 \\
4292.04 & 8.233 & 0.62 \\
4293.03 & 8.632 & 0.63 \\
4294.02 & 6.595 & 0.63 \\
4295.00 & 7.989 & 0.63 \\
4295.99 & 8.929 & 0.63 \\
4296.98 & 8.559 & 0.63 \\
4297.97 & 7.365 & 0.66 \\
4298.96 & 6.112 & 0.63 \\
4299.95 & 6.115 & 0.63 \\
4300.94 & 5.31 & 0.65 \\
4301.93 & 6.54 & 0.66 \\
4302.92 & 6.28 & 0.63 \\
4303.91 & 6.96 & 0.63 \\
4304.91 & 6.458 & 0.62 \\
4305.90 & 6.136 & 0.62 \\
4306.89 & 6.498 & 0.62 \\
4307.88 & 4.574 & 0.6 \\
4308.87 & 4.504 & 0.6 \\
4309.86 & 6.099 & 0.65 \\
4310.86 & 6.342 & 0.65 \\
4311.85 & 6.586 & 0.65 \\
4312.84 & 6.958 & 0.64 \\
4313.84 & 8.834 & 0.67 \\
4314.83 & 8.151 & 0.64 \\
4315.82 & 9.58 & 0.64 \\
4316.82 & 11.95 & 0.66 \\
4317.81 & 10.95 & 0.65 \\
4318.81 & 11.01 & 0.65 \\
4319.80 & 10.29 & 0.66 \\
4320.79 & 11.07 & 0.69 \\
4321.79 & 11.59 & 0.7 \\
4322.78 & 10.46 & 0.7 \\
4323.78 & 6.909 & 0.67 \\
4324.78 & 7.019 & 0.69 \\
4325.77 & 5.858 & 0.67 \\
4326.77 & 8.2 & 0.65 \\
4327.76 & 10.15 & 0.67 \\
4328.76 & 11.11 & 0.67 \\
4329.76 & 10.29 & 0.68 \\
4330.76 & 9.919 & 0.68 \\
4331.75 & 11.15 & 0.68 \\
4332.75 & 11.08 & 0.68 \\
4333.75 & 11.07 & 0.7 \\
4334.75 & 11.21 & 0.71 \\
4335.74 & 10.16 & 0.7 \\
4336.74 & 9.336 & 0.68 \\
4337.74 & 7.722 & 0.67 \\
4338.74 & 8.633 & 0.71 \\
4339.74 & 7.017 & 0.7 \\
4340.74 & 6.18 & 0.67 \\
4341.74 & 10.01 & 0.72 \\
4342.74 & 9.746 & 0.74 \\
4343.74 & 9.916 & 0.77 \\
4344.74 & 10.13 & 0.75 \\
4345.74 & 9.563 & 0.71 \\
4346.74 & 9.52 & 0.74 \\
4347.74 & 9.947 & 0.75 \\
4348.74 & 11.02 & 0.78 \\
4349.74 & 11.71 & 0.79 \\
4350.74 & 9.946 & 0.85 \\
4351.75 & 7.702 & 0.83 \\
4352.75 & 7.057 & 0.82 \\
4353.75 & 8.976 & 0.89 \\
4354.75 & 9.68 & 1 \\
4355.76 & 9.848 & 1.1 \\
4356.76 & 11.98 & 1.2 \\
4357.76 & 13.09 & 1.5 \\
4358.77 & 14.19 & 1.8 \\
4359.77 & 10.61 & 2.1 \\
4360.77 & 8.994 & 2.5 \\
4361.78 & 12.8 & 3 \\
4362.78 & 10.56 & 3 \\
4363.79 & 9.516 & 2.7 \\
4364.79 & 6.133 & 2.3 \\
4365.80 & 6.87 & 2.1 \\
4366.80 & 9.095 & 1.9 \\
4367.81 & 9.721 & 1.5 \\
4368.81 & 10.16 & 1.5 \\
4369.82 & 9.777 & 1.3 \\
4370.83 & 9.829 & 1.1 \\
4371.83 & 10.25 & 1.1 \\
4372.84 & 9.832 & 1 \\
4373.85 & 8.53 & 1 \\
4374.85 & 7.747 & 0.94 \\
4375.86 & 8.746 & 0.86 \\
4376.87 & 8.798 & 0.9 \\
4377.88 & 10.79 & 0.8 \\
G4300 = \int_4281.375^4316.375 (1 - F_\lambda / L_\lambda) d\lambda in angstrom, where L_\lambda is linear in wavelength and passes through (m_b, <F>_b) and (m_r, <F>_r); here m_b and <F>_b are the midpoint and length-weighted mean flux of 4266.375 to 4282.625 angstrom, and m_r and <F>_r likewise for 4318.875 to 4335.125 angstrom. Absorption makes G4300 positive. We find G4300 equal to 6.08 angstrom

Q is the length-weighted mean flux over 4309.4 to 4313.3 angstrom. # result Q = 6.49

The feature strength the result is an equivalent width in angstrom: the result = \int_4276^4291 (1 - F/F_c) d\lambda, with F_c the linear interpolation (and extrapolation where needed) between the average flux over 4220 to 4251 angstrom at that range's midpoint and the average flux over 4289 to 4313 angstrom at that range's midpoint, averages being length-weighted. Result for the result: -1.92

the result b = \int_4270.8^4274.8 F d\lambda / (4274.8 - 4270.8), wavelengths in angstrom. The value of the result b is 6.65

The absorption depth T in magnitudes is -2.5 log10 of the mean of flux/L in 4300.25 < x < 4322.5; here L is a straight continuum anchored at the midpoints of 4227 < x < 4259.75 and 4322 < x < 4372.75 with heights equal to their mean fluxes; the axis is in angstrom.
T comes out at 0.19 mag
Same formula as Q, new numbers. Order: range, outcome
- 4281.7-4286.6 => 8.38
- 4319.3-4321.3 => 10.7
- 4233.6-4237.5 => 8.42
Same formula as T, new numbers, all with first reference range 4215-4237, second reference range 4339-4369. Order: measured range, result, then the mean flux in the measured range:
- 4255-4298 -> 0.10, 8.16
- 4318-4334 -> -0.04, 9.82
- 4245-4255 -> 0.02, 8.61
